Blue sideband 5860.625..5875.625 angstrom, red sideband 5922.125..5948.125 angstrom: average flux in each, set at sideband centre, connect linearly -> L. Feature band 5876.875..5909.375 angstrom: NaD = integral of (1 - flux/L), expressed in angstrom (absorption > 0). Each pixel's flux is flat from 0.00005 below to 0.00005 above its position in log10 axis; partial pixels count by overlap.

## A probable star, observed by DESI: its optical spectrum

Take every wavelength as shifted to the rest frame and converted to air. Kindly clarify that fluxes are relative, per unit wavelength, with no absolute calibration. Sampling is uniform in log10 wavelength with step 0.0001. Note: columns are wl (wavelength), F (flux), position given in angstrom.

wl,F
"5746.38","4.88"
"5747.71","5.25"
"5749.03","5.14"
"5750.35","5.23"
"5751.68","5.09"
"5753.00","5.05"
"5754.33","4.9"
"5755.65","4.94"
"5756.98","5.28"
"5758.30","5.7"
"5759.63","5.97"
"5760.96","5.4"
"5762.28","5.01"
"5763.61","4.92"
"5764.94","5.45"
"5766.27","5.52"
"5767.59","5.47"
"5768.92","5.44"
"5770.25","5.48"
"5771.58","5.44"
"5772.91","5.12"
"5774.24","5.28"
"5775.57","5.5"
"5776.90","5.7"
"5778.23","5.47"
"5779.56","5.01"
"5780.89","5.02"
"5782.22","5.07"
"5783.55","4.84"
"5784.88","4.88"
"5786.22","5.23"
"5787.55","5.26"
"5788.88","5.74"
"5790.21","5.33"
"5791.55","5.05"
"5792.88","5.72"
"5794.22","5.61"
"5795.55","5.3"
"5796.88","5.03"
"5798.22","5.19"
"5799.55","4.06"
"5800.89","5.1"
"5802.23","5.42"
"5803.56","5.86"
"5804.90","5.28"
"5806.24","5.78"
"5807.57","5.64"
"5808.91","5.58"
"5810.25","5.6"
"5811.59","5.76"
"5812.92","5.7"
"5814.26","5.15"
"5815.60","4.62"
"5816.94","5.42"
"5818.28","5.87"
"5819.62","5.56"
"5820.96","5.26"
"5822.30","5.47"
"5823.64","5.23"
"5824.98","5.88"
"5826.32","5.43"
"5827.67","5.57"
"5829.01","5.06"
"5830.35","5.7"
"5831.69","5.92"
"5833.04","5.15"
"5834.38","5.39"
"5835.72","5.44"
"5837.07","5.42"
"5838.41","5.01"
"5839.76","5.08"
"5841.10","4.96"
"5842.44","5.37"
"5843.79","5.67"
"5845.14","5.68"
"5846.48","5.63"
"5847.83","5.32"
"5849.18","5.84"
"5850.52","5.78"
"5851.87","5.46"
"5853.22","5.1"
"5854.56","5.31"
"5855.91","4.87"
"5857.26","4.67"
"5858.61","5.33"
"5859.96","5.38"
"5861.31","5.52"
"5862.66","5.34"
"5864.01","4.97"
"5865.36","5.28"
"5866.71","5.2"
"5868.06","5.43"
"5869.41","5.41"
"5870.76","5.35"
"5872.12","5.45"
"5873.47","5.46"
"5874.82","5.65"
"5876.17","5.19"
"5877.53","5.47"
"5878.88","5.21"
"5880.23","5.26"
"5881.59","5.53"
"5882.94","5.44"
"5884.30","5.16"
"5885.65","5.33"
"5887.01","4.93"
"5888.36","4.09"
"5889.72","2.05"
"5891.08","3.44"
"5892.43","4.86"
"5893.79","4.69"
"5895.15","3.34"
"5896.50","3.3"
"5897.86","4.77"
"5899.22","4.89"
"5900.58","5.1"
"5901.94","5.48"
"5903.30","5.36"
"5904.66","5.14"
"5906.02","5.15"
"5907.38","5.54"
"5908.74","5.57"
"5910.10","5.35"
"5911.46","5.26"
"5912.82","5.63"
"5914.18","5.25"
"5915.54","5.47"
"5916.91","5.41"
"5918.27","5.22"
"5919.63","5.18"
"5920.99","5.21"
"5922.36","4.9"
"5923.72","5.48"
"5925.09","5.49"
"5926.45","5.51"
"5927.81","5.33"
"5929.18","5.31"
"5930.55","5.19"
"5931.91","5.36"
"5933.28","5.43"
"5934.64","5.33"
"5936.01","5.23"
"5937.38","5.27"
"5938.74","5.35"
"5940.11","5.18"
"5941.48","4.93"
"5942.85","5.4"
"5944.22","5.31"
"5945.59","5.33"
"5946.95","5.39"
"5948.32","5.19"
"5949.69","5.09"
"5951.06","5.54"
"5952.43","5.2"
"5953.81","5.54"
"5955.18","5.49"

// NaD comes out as 3.4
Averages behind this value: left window 5.37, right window 5.31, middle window 4.79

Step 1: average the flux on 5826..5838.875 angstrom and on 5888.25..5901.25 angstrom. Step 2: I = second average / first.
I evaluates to 0.75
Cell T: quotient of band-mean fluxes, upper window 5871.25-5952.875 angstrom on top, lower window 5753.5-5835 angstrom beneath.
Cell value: 1.0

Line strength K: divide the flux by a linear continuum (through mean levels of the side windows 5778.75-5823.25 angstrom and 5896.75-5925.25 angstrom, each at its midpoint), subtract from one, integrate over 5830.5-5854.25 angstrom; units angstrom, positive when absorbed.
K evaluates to -0.6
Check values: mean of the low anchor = 5.32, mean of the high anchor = 5.24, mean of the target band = 5.43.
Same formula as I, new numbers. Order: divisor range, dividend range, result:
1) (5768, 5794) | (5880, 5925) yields 0.93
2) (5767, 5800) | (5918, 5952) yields 1.01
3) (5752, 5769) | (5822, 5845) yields 1.02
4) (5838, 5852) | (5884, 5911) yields 0.86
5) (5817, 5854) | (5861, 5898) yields 0.90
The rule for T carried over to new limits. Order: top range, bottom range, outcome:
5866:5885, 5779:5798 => 1.03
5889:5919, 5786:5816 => 0.90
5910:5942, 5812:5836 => 0.98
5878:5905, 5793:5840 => 0.87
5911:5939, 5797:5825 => 0.99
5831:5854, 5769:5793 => 1.03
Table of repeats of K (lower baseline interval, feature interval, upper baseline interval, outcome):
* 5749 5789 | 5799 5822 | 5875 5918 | -1.1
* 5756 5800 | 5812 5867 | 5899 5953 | -0.8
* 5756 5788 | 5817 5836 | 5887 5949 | -1.0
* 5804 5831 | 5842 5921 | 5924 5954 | 3.8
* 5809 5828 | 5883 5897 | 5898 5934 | 3.0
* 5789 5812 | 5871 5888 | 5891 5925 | -0.6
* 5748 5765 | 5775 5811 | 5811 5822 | 0.3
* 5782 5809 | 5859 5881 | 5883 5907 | -2.8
